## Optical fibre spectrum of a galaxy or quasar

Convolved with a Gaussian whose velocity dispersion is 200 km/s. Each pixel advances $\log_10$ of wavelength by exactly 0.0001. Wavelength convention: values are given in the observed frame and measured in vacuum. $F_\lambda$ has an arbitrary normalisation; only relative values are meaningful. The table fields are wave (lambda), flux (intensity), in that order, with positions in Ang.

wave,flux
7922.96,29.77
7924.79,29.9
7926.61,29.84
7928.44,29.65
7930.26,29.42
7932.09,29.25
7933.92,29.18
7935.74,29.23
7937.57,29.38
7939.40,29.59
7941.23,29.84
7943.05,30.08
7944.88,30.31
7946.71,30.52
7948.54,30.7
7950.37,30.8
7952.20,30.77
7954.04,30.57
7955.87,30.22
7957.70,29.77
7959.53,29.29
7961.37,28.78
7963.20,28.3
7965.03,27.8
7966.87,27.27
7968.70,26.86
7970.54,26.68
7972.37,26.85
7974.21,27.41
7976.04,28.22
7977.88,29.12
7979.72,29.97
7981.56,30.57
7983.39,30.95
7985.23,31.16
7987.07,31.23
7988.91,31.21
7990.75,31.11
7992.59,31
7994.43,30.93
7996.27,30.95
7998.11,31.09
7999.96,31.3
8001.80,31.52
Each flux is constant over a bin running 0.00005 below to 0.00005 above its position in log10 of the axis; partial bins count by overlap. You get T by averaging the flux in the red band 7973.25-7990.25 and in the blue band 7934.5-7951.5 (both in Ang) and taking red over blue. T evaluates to 1.0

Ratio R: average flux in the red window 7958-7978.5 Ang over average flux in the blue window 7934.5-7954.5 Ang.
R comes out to 0.93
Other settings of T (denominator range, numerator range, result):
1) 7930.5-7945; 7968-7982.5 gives 0.96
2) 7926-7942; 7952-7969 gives 0.98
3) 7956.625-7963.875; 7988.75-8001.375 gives 1.07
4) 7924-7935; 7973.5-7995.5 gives 1.02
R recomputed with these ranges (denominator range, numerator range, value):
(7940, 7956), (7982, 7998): 1.02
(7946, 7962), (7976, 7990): 1.01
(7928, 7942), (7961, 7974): 0.93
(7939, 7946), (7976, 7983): 0.99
